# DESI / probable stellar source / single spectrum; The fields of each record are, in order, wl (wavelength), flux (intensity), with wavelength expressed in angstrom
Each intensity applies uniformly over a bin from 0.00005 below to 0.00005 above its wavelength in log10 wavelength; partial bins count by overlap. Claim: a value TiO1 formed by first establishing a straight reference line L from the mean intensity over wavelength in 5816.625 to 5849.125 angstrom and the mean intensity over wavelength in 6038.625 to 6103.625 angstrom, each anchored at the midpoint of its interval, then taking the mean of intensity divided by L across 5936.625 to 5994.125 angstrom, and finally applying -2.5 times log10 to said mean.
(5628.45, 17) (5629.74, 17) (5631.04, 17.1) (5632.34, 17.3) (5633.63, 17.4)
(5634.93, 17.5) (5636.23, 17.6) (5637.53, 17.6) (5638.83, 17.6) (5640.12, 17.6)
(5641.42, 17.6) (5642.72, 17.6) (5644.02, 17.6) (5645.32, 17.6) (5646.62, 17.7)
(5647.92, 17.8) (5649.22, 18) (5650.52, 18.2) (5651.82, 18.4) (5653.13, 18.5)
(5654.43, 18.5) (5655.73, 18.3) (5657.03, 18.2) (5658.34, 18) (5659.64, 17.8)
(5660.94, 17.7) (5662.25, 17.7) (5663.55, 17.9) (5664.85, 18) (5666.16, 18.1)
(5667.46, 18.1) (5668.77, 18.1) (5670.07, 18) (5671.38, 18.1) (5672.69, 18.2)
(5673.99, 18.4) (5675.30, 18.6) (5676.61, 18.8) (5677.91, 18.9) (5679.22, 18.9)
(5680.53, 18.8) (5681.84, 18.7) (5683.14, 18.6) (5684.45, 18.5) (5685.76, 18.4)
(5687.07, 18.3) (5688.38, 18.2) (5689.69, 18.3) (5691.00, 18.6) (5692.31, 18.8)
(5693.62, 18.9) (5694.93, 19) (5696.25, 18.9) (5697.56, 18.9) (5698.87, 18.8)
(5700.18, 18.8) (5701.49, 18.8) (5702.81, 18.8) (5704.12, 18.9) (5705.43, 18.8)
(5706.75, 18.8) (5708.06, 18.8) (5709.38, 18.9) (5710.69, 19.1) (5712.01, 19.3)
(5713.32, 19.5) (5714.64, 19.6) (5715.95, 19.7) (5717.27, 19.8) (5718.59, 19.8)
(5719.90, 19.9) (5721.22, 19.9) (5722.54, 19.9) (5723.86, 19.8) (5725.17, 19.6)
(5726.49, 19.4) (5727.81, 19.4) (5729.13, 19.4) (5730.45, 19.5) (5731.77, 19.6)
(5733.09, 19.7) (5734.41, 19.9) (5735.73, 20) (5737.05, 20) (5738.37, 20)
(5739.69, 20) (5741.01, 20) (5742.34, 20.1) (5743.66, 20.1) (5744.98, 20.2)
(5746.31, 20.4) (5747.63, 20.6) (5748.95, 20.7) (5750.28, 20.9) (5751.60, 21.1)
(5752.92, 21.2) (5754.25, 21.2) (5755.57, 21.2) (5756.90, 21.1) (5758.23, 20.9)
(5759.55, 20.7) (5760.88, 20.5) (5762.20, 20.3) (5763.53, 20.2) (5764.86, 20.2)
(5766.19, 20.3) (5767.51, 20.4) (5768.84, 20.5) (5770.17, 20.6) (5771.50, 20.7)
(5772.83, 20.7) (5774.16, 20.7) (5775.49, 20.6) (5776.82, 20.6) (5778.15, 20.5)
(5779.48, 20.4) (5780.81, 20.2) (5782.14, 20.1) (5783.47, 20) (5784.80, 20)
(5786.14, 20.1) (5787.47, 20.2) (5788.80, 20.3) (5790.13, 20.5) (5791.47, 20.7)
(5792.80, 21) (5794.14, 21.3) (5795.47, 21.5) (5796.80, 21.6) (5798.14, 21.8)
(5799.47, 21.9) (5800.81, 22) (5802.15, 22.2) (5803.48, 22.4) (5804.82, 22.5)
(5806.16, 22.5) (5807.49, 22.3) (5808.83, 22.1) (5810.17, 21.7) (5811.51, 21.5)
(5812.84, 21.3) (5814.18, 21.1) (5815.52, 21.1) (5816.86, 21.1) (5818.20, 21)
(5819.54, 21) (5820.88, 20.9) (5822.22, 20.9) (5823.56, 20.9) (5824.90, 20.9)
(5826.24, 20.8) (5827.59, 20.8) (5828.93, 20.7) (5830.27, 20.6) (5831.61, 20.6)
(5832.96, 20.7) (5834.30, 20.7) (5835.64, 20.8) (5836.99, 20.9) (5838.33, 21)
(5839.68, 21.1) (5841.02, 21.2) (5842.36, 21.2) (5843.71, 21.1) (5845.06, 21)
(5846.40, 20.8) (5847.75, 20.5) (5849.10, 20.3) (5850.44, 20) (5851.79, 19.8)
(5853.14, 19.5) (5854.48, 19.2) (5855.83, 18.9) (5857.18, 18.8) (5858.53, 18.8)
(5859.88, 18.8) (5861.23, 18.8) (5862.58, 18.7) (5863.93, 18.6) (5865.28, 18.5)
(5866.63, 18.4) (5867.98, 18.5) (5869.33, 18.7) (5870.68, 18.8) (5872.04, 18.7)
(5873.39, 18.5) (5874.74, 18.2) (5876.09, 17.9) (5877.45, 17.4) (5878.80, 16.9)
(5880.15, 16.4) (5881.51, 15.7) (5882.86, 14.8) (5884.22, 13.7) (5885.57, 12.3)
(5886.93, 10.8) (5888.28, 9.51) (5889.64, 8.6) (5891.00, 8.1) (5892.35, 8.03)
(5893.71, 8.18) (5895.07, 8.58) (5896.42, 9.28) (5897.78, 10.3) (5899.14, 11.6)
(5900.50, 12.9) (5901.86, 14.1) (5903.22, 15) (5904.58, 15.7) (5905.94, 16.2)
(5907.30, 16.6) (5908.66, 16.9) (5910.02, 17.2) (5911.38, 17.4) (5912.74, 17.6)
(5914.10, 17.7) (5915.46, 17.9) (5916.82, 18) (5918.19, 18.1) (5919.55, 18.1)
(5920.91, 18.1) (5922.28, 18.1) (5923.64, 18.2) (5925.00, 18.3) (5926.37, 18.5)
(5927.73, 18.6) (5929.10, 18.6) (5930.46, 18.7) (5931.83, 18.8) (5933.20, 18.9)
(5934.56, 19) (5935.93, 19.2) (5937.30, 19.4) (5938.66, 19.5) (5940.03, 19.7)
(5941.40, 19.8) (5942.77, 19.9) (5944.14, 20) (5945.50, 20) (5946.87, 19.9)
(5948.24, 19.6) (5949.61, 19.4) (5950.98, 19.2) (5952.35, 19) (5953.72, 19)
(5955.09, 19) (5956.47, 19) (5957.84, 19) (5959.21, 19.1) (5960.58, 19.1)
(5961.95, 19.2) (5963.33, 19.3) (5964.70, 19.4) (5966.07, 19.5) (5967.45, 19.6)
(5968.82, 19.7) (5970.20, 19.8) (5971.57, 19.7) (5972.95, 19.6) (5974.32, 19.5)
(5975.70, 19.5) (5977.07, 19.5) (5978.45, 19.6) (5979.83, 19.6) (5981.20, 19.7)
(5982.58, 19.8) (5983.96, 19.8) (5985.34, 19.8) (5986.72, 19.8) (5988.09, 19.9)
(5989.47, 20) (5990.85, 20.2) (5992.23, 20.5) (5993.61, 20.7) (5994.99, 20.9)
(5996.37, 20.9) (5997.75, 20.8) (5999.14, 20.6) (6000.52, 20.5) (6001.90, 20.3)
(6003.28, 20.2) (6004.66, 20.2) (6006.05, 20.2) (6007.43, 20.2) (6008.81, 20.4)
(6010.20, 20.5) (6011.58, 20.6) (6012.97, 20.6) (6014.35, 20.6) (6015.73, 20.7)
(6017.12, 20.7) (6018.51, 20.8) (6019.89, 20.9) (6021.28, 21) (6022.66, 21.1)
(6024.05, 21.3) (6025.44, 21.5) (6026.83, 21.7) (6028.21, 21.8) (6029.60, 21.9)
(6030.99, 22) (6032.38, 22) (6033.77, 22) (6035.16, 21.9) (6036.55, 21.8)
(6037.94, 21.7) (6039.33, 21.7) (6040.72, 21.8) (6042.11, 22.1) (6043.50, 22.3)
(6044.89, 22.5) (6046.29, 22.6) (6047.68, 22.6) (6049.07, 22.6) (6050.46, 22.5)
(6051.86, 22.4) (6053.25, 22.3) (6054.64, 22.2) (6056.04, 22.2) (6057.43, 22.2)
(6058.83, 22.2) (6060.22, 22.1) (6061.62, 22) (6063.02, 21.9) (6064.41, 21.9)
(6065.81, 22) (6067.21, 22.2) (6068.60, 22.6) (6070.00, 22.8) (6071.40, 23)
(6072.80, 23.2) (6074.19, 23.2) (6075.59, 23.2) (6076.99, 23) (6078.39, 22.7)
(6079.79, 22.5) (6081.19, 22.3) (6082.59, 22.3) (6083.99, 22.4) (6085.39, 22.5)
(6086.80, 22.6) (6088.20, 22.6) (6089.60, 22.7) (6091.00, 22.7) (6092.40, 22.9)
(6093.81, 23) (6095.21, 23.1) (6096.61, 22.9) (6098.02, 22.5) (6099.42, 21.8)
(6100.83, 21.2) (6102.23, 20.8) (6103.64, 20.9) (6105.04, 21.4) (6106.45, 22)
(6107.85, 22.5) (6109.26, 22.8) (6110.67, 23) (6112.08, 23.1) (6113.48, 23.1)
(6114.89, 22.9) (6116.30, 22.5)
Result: 0.11 mag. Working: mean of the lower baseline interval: 20.9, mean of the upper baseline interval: 22.4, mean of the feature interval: 19.6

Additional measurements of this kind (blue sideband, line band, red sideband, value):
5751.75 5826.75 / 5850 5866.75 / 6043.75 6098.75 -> 0.13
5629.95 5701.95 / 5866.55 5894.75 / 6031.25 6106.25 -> 0.37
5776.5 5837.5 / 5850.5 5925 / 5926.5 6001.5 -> 0.26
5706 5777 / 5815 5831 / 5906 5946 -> -0.08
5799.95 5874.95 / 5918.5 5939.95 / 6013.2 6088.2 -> 0.13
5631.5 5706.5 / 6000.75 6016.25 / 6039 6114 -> 0.07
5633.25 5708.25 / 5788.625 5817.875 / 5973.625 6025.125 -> -0.13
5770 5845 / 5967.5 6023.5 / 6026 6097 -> 0.09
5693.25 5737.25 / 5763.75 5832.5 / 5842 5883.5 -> -0.11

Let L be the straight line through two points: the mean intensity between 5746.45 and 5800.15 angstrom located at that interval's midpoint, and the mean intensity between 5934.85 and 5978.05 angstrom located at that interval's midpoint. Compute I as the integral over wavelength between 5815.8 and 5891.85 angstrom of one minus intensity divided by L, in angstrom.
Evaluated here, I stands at 6.0 angstrom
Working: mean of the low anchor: 20.7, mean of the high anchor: 19.5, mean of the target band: 18.6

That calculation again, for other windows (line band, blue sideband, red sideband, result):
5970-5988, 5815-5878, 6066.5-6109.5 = 1.4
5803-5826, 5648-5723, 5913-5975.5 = -3.2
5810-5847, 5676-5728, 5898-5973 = -4.6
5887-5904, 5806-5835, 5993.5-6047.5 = 8.6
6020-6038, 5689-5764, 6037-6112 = 0.3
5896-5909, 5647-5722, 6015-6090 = 4.3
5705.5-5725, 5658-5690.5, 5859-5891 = -1.7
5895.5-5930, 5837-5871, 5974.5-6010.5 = 6.2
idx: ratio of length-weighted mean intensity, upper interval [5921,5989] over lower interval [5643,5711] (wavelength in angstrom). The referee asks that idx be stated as 1.05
